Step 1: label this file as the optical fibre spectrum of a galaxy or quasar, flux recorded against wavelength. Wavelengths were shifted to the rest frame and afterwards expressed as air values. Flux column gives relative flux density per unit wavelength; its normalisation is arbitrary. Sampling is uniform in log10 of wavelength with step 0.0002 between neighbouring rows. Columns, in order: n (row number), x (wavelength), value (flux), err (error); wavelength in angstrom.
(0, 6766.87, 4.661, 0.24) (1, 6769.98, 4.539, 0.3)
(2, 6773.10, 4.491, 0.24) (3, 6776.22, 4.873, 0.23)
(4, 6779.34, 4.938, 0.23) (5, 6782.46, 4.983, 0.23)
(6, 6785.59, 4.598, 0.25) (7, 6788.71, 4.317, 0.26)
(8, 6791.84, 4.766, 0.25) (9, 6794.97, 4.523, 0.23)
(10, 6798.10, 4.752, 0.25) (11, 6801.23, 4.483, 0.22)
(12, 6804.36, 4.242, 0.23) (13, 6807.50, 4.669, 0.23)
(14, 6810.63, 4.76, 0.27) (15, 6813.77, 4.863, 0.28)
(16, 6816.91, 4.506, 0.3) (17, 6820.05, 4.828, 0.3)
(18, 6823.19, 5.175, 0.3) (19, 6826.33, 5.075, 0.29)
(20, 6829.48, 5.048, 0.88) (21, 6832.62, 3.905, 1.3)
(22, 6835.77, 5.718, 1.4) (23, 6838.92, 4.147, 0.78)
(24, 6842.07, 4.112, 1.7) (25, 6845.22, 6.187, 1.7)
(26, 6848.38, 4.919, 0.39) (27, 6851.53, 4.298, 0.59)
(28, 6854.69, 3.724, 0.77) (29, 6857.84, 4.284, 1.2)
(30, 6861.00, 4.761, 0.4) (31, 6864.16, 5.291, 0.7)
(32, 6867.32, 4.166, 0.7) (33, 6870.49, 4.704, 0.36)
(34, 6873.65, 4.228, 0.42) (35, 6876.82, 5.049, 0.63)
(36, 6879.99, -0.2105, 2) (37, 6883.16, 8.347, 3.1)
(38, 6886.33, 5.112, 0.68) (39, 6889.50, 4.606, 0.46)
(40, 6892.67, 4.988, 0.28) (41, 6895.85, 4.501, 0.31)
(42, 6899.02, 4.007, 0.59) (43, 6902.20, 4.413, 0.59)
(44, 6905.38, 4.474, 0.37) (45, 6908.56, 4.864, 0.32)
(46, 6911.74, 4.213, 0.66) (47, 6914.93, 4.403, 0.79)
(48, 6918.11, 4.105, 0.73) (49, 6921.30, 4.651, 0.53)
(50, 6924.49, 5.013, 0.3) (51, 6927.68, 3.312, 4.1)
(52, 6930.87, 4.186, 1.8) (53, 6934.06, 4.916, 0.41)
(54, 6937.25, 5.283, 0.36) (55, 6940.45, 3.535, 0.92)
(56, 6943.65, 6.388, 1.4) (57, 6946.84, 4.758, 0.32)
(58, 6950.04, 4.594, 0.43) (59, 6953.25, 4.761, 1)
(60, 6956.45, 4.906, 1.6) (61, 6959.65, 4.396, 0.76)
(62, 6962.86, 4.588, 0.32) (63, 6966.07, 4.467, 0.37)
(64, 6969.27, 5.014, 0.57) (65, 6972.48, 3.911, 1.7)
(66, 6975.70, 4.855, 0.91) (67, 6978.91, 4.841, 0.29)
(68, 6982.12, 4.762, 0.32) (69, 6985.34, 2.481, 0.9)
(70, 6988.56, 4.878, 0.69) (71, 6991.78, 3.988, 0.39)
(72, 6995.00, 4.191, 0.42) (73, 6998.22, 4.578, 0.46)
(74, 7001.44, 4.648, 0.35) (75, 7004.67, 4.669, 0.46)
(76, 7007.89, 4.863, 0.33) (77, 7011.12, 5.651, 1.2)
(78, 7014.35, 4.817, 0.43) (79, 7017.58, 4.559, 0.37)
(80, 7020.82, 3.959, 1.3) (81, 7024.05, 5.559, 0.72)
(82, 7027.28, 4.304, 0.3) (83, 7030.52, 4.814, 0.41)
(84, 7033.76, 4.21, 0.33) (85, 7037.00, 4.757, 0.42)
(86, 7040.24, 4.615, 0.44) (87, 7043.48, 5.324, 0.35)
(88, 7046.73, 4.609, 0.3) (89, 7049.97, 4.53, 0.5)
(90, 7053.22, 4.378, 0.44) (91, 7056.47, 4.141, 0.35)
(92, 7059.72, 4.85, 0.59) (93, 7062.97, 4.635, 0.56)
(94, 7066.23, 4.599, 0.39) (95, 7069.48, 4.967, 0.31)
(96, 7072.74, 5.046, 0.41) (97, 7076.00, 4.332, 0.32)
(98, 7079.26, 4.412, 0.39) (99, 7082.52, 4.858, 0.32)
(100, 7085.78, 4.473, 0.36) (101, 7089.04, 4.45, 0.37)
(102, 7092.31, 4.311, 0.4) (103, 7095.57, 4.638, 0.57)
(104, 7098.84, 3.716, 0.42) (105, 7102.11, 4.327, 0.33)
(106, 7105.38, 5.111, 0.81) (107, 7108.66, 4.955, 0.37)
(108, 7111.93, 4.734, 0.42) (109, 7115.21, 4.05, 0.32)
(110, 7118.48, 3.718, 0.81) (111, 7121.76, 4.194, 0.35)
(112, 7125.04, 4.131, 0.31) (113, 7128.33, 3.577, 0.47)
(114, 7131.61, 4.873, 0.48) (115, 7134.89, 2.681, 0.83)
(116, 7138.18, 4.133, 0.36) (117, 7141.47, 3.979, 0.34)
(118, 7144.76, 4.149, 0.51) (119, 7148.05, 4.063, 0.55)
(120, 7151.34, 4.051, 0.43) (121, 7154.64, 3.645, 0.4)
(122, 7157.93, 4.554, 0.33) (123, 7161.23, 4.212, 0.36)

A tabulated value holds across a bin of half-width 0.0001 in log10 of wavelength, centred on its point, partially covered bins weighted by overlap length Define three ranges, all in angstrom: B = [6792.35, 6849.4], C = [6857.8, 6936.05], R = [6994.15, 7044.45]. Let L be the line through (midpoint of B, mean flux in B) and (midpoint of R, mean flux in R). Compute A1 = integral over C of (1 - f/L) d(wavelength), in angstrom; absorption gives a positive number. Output 4.1 angstrom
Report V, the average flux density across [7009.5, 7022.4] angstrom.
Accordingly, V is 4.75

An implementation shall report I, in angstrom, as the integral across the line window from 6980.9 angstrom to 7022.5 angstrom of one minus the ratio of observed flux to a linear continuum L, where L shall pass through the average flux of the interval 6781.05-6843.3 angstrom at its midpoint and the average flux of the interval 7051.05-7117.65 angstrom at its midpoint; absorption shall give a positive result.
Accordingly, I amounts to 1.1 angstrom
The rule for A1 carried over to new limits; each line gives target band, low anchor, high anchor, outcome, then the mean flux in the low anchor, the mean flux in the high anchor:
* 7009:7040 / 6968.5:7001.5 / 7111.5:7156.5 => -3.5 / 4.35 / 3.98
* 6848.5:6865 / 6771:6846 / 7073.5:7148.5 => 0.6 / 4.73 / 4.27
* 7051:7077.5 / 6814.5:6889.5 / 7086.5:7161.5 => -2.0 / 4.67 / 4.19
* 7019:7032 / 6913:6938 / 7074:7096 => -0.5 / 4.45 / 4.5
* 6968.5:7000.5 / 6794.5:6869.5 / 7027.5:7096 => 2.1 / 4.69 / 4.61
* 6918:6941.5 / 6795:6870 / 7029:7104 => 1.1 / 4.69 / 4.57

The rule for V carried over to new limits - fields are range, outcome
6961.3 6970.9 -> 4.69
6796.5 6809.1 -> 4.54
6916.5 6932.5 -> 4.26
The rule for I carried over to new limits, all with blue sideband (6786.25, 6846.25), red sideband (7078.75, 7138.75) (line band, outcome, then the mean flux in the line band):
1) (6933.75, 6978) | -2.2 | 4.74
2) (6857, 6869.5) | 0.0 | 4.65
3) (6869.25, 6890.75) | 0.4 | 4.54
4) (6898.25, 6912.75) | 0.5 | 4.42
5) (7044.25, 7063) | -0.8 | 4.55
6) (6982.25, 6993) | 1.3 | 3.91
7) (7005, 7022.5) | -1.3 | 4.77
